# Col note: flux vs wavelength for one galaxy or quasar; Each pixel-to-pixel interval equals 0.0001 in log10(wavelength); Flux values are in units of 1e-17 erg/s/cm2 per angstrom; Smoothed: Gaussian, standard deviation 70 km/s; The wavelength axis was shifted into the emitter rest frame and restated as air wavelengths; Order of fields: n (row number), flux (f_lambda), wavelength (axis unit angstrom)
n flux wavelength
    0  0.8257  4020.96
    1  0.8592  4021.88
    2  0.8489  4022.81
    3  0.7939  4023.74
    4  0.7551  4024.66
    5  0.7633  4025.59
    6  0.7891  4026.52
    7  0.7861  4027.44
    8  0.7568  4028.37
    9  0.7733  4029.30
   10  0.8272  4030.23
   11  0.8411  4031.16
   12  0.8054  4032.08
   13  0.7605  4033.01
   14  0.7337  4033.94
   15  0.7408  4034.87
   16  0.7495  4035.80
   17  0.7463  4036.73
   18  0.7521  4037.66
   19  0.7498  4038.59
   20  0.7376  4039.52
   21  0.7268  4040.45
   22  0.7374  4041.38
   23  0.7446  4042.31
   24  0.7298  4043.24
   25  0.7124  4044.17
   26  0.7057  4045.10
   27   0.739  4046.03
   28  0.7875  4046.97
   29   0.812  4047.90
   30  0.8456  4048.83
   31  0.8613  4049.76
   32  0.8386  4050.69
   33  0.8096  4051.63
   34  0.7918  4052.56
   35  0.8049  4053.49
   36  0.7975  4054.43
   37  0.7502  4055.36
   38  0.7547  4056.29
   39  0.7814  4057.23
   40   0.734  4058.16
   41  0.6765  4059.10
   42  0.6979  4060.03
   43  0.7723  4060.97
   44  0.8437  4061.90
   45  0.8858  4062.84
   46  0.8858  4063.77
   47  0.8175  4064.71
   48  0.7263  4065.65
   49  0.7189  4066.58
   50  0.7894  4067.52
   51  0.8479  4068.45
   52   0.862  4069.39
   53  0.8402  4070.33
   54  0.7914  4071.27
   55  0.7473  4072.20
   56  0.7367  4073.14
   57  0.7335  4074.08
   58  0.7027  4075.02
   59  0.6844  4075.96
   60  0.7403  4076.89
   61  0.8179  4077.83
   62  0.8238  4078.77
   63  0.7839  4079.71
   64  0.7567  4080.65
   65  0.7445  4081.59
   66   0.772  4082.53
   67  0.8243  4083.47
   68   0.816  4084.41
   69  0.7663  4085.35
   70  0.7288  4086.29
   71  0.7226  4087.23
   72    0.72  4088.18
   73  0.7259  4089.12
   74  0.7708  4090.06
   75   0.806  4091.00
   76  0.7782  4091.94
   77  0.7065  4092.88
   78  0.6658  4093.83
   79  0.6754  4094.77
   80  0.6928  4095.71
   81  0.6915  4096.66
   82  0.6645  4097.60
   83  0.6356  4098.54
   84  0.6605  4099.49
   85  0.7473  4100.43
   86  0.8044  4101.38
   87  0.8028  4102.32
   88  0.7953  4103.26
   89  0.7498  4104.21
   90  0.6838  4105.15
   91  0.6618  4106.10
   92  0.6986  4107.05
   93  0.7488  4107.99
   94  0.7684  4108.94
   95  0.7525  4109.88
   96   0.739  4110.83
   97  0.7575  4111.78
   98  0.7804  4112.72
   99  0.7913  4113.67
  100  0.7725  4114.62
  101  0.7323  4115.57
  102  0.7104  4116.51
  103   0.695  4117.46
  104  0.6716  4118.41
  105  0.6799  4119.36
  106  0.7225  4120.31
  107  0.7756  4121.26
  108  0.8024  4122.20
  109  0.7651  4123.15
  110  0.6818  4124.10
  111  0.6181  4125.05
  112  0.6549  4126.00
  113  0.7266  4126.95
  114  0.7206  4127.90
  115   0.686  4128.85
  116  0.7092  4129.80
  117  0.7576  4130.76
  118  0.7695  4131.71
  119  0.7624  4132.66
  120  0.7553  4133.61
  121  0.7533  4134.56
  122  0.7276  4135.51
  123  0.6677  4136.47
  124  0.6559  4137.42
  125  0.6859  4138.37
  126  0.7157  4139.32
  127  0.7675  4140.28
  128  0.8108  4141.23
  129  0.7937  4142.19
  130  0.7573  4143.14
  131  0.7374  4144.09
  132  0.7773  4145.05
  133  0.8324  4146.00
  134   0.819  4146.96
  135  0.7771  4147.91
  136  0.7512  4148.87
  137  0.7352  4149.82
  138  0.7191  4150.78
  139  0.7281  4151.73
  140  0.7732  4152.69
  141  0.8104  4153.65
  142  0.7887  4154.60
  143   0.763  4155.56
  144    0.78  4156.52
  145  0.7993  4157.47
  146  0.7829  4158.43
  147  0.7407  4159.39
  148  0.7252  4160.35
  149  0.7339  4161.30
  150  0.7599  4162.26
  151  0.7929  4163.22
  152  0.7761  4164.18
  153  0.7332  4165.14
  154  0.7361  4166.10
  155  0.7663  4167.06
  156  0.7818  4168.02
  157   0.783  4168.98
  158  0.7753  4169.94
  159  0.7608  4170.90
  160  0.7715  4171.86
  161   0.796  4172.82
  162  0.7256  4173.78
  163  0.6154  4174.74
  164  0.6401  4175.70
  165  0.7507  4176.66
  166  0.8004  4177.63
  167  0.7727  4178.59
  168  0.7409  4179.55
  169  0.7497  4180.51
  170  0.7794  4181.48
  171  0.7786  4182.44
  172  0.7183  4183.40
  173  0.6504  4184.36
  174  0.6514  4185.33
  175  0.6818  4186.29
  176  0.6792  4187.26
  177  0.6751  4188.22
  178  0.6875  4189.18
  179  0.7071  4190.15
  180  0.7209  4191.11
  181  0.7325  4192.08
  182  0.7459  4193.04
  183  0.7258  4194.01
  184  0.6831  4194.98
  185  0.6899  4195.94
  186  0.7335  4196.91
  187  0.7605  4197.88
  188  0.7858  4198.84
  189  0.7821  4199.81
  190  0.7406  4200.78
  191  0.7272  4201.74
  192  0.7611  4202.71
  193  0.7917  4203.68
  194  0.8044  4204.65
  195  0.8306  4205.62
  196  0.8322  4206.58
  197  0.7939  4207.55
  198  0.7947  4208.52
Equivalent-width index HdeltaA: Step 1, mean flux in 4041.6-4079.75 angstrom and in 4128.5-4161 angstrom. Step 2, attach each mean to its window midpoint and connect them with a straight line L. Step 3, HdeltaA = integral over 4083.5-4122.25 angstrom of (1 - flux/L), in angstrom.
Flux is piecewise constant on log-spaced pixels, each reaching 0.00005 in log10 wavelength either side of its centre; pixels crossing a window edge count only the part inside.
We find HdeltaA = 1.6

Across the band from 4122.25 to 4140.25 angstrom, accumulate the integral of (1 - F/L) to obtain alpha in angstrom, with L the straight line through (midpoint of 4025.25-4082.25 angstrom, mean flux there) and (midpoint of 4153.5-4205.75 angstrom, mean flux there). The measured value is 0.96 angstrom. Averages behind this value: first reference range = 0.774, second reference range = 0.744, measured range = 0.715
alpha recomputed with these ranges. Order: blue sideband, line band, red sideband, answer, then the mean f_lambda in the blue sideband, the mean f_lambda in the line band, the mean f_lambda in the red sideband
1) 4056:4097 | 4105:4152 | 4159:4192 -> 0.7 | 0.763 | 0.736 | 0.734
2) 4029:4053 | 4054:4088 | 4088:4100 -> -1.8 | 0.772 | 0.774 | 0.707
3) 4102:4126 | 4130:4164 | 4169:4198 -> -1.3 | 0.732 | 0.757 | 0.724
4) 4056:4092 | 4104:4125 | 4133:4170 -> 0.9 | 0.772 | 0.731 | 0.758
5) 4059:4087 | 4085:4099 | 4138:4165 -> 1.1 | 0.779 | 0.716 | 0.765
